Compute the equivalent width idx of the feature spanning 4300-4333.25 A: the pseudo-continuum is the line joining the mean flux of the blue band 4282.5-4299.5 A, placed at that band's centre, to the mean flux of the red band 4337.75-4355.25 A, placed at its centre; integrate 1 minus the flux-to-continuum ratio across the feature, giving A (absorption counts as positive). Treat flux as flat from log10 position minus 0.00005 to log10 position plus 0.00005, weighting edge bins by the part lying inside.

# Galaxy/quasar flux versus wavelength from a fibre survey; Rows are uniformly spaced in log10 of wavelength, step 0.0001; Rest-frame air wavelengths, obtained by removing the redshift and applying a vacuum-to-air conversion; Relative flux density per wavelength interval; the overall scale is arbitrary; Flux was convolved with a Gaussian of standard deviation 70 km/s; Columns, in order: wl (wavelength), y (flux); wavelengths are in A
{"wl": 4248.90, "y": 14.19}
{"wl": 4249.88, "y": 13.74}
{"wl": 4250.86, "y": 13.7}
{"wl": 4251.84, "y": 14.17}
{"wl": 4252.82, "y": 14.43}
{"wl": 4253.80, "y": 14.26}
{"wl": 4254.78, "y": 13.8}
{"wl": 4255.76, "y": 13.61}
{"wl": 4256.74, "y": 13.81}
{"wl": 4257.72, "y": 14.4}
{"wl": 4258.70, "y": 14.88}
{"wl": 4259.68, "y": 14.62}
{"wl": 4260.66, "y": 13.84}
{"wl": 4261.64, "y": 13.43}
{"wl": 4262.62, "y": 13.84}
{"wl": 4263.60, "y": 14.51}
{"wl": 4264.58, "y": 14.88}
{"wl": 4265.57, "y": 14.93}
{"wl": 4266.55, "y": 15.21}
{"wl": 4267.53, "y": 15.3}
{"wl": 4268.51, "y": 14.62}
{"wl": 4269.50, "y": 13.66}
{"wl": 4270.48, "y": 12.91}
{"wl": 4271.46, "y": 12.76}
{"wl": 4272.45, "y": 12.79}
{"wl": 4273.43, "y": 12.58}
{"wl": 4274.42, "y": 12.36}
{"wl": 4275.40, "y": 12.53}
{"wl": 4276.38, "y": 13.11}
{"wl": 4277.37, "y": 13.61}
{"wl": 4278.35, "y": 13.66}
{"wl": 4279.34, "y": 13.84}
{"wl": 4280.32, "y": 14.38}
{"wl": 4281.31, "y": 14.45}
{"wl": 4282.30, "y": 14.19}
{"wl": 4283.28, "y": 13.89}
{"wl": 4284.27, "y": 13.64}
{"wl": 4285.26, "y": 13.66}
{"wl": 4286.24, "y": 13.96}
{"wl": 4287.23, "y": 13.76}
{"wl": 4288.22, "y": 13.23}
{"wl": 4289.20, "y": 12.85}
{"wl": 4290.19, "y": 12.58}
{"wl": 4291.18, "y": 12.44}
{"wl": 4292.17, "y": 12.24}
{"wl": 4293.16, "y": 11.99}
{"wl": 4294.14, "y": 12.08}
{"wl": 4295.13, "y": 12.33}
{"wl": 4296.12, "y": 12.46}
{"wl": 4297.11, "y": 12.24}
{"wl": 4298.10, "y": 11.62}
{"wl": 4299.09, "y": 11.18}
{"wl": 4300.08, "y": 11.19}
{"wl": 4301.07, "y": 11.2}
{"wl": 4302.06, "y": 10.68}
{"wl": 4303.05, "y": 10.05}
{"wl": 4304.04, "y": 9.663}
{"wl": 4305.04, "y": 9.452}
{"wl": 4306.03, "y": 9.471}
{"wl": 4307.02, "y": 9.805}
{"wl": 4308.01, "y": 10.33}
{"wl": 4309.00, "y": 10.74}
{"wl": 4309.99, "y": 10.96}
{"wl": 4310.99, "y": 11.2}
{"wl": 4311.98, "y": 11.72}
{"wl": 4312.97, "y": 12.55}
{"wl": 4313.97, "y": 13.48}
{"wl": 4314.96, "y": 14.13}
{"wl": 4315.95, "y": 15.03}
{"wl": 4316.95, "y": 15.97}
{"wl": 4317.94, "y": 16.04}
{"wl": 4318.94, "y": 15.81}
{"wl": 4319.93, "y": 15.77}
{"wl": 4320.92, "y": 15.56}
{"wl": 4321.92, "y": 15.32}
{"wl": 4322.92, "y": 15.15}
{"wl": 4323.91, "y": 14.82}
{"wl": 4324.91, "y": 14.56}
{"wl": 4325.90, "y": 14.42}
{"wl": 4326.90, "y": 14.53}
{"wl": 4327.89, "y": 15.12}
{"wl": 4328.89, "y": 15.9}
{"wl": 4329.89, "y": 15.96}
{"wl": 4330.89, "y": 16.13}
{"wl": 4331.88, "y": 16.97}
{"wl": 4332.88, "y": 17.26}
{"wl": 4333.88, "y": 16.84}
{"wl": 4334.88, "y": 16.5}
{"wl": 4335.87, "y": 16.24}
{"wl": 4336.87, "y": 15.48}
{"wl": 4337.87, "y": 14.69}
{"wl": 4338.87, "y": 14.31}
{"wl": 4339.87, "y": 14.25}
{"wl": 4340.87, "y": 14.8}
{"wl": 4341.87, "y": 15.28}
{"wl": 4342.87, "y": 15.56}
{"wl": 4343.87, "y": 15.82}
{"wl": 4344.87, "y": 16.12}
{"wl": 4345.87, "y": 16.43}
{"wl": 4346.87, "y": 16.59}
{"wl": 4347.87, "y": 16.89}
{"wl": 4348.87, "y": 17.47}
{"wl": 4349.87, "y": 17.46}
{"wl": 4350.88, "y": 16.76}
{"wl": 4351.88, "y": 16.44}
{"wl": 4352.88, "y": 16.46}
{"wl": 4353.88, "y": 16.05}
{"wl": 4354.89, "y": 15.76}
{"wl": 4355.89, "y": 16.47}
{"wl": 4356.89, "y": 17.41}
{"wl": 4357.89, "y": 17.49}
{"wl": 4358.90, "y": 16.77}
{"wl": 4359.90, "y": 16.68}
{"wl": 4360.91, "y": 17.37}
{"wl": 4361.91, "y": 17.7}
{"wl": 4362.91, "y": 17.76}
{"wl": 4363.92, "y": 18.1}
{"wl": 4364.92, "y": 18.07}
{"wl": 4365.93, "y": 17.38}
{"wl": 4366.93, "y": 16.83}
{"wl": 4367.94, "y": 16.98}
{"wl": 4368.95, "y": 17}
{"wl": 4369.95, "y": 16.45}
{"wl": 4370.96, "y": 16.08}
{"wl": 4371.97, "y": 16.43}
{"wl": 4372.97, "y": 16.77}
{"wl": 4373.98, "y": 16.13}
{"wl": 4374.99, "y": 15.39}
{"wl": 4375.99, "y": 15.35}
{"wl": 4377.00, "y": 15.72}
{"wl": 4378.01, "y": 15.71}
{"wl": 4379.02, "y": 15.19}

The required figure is 2.0 A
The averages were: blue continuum 12.8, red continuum 16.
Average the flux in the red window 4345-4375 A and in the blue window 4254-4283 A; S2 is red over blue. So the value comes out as 1.21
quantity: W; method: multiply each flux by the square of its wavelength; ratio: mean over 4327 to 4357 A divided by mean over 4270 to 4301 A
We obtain 1.3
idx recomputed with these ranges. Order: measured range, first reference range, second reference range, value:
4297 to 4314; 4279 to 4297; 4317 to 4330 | 4.0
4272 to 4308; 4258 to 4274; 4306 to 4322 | 3.5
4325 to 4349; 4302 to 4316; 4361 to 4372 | -2.9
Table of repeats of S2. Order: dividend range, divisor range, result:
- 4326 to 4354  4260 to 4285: 1.16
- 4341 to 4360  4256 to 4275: 1.18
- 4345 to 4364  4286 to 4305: 1.42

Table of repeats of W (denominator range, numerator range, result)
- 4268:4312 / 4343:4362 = 1.40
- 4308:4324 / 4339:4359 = 1.19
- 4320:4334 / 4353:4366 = 1.12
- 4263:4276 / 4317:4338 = 1.17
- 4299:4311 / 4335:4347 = 1.51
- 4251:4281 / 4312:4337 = 1.14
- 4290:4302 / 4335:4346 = 1.32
